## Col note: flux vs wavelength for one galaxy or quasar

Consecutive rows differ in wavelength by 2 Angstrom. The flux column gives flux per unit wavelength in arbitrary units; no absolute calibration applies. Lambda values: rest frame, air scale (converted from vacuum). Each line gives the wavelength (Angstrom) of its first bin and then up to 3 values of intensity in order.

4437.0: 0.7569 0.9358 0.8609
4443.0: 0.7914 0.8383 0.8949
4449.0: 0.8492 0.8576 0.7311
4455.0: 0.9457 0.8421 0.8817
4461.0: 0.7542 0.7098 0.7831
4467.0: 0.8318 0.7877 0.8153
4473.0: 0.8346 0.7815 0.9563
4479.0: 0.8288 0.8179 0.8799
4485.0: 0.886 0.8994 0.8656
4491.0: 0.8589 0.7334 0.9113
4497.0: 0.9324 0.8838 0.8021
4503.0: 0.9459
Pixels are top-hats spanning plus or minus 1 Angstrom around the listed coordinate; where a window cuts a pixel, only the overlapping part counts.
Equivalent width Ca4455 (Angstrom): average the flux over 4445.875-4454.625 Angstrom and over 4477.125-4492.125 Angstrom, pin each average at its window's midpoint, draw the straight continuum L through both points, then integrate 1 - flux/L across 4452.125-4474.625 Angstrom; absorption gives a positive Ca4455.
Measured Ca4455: 1.1 Angstrom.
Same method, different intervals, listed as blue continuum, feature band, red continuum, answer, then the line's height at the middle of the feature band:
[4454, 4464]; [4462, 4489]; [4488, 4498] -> 0.3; 0.843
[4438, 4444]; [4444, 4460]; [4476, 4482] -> 0.2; 0.864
